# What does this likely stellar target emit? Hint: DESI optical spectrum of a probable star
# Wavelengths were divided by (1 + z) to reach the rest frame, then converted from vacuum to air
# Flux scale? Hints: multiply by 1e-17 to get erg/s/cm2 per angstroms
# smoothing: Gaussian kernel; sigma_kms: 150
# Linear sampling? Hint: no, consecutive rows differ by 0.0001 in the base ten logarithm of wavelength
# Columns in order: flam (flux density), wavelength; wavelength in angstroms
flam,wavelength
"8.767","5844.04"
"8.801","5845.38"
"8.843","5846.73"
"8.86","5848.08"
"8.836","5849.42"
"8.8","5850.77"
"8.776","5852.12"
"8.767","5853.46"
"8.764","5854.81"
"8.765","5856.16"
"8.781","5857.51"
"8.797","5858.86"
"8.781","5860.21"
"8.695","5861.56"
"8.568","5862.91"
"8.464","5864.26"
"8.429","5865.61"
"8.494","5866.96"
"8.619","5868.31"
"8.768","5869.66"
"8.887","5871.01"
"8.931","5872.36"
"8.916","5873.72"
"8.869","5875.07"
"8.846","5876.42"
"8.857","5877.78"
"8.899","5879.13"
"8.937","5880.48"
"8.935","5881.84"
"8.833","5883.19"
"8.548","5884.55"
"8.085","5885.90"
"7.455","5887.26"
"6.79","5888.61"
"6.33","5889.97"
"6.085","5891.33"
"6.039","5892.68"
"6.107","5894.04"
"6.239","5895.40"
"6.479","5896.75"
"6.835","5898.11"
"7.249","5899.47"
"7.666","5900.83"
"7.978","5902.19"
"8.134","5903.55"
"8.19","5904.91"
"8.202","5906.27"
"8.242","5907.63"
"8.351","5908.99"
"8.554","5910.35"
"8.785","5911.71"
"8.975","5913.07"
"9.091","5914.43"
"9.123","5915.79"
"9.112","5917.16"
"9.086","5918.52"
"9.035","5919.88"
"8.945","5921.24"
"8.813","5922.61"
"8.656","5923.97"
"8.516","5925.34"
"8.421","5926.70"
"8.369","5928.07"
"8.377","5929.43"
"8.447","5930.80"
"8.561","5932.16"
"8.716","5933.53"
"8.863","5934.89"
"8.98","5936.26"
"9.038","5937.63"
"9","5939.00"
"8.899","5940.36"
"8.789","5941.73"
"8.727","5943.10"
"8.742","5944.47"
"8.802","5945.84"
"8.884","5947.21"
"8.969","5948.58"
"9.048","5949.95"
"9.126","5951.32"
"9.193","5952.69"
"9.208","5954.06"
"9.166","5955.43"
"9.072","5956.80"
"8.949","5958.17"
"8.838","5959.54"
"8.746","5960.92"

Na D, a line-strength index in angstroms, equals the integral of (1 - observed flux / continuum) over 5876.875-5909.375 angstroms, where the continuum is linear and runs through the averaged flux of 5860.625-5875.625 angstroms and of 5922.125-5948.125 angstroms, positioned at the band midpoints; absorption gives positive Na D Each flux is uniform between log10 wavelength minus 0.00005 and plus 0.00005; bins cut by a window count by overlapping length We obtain 3.9 angstroms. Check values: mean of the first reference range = 8.7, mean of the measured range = 7.64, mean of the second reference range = 8.72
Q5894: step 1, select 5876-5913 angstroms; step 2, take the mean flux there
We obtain 7.78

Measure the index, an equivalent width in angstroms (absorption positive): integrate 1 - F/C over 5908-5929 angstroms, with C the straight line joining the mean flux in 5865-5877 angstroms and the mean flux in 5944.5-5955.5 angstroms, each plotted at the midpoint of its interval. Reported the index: 0.3 angstroms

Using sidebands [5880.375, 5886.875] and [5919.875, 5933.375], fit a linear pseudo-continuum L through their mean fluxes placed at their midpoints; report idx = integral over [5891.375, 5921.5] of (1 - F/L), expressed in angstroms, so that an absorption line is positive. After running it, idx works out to 2.2 angstroms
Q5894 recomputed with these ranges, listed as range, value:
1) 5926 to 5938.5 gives 8.65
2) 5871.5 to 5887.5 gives 8.71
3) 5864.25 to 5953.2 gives 8.38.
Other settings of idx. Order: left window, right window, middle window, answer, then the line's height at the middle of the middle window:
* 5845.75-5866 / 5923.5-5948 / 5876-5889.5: 0.54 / 8.72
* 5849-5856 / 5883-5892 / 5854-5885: -2.61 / 8.1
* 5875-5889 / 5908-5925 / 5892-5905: 2.43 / 8.66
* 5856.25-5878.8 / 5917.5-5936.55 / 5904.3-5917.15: 0.10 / 8.71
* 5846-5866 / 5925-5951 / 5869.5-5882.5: -0.23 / 8.74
